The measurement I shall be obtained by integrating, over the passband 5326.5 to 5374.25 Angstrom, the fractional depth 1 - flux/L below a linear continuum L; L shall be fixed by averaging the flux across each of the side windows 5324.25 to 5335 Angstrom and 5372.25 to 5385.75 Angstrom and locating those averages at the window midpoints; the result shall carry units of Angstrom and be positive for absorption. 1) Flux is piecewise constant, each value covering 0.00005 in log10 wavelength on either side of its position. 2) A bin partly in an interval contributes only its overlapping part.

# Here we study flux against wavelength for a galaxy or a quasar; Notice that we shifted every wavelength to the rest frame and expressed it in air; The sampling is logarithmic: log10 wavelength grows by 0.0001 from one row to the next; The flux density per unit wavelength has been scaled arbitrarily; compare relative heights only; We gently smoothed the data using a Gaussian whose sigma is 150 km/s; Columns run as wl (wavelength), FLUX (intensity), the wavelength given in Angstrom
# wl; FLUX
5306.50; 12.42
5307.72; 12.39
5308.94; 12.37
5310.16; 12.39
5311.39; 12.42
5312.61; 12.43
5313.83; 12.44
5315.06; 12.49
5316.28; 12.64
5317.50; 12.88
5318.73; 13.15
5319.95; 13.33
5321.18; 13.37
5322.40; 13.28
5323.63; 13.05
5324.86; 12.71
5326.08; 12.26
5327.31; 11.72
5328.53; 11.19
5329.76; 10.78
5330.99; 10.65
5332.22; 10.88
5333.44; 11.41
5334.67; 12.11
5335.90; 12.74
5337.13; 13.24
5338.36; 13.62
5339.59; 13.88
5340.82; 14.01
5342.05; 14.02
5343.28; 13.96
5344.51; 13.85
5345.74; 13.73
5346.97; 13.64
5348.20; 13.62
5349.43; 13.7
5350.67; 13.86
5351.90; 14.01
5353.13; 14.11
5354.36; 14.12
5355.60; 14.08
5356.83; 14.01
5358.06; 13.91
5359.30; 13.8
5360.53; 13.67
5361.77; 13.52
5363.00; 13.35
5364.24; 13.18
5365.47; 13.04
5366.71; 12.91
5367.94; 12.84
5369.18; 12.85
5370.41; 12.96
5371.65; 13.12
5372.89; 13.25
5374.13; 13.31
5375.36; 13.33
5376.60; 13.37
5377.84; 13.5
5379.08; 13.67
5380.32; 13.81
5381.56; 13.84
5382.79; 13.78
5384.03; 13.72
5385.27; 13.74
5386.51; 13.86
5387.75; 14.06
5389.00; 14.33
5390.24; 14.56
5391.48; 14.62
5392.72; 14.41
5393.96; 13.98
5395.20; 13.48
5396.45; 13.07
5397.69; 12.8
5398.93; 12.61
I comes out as -2.9 Angstrom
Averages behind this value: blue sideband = 11.5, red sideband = 13.6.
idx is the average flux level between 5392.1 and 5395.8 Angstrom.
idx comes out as 14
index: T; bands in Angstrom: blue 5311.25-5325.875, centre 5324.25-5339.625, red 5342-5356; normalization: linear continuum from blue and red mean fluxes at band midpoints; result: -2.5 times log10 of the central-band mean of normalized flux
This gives 0.11 mag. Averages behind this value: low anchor 12.9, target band 12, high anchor 13.9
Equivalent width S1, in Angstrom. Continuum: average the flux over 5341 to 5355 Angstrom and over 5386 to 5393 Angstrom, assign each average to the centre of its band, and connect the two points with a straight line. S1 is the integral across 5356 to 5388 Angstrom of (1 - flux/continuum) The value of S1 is 1.5 Angstrom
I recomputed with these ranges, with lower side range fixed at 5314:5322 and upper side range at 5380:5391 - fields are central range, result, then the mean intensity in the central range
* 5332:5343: 0.2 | 13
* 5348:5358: -0.3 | 14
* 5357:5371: 0.4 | 13.3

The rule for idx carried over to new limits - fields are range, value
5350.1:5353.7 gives 14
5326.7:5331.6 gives 11.1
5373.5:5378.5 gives 13.4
